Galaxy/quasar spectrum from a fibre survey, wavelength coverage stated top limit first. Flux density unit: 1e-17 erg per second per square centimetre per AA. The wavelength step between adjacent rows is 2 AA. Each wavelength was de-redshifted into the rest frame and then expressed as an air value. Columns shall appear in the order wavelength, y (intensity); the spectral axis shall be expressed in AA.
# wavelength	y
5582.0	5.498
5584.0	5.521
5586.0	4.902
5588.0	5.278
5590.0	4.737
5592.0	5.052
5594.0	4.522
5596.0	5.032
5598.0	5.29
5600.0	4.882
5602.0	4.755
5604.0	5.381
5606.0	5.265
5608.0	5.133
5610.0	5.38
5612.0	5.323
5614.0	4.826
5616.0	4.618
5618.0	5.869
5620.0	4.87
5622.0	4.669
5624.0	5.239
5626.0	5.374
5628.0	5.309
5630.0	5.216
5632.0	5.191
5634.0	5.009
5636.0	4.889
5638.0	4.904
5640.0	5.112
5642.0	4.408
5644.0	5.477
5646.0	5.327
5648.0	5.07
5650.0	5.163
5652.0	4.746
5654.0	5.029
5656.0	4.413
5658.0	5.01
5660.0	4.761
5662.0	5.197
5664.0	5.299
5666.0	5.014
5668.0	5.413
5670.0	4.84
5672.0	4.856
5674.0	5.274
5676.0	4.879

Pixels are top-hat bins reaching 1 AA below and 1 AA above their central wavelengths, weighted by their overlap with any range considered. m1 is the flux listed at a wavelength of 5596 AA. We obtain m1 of 5.032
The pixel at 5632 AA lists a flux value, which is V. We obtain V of 5.191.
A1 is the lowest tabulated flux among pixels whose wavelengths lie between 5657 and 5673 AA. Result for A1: 4.761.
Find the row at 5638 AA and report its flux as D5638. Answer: 4.904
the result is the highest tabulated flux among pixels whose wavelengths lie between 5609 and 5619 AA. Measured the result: 5.869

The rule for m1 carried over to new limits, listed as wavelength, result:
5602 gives 4.755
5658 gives 5.01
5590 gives 4.737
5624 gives 5.239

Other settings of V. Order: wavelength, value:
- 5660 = 4.761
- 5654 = 5.029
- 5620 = 4.87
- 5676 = 4.879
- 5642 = 4.408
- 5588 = 5.278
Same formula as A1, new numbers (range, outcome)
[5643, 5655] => 4.746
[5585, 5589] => 4.902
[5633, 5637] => 4.889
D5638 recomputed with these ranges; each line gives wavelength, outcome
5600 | 4.882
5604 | 5.381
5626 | 5.374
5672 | 4.856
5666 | 5.014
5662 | 5.197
